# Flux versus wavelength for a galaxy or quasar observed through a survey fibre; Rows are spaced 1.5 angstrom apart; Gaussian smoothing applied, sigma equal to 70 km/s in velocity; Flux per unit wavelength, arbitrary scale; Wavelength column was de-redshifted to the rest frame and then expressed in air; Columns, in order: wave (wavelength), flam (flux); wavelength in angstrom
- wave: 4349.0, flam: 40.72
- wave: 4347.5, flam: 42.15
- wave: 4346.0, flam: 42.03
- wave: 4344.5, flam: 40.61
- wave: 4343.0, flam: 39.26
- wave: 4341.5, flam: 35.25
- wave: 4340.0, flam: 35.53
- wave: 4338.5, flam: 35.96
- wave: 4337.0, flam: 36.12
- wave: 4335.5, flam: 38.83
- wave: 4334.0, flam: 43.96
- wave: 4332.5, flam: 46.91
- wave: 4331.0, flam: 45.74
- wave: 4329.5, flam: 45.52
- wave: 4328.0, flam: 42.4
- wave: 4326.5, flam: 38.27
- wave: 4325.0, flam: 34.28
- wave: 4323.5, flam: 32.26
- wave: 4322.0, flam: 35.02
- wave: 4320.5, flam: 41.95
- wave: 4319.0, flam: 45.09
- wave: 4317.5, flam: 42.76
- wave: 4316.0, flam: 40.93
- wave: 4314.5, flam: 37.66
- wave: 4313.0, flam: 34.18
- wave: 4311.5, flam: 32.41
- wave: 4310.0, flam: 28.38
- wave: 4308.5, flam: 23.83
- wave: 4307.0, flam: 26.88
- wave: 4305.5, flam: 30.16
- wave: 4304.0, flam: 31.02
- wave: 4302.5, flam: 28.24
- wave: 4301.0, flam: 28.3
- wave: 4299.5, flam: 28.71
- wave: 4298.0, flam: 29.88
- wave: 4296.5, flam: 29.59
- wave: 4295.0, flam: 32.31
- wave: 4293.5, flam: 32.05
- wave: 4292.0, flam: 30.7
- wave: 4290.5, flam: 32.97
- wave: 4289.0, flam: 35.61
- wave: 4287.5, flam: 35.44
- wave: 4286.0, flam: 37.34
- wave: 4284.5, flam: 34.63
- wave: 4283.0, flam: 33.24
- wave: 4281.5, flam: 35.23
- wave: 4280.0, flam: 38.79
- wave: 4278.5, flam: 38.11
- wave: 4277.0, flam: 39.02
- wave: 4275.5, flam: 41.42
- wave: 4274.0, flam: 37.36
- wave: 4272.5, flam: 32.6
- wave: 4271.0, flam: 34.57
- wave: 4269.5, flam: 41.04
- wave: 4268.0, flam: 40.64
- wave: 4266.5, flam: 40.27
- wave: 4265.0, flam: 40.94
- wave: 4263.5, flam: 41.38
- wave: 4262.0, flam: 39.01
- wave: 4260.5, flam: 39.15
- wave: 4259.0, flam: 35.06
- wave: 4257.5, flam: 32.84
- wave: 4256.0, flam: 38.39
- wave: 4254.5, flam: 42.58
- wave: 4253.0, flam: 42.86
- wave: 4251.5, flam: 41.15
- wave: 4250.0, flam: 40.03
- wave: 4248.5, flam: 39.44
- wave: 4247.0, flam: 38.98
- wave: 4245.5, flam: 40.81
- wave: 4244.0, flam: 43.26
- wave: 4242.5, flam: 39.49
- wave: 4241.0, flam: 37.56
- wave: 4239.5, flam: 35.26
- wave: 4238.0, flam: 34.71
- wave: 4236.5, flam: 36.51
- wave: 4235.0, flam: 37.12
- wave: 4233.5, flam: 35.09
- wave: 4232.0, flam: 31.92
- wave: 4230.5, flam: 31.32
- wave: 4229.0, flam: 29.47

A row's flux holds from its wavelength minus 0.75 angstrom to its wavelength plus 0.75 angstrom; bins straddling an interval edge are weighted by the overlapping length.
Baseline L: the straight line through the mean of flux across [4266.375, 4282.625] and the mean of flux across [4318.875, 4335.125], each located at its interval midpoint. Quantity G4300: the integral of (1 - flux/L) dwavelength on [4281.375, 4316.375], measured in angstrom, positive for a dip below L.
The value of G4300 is 6.5 angstrom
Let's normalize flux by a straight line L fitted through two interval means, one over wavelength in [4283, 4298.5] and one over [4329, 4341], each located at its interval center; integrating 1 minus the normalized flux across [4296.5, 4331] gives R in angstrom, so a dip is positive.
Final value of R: 2.5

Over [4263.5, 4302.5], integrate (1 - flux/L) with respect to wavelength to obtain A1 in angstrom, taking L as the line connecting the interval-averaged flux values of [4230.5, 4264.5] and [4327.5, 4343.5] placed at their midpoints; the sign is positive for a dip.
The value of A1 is 3.8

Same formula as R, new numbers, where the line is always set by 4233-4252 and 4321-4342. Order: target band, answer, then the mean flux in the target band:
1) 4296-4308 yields 3.05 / 29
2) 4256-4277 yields 0.21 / 38.2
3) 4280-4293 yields 1.39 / 34.6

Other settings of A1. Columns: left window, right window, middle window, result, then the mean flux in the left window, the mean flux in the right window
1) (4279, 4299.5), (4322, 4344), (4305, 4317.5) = 1.4 angstrom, 33.5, 39.2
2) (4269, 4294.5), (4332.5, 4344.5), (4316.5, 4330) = -0.6 angstrom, 35.8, 38.6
